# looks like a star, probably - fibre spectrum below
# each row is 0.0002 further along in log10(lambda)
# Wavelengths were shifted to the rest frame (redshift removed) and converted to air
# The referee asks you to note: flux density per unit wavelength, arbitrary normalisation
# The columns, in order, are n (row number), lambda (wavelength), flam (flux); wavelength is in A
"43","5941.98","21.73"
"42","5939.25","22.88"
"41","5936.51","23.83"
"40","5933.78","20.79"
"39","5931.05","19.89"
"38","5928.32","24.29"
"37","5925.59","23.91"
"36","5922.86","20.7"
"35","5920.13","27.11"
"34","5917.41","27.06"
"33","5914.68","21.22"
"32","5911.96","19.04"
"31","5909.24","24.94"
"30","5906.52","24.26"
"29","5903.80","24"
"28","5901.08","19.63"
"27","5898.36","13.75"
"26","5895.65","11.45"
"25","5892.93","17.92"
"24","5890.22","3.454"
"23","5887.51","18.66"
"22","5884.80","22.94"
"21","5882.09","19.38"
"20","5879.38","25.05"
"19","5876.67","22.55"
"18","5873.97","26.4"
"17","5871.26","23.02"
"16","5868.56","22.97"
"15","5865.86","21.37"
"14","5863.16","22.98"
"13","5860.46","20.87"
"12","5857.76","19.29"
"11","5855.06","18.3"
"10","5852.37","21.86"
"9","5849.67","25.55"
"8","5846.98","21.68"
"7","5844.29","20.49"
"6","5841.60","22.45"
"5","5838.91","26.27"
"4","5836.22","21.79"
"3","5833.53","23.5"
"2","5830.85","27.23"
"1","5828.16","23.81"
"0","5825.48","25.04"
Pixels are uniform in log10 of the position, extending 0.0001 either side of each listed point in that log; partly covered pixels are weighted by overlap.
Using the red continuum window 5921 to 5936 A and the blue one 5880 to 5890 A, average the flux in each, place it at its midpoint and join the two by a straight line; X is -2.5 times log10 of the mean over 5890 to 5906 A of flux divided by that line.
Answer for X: 0.21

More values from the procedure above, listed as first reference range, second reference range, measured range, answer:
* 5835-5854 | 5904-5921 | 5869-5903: 0.23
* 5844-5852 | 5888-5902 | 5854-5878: -0.16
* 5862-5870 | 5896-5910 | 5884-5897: 0.41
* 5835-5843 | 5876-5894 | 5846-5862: 0.03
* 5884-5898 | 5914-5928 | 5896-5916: -0.06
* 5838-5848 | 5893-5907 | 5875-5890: -0.05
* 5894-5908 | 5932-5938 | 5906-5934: -0.13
